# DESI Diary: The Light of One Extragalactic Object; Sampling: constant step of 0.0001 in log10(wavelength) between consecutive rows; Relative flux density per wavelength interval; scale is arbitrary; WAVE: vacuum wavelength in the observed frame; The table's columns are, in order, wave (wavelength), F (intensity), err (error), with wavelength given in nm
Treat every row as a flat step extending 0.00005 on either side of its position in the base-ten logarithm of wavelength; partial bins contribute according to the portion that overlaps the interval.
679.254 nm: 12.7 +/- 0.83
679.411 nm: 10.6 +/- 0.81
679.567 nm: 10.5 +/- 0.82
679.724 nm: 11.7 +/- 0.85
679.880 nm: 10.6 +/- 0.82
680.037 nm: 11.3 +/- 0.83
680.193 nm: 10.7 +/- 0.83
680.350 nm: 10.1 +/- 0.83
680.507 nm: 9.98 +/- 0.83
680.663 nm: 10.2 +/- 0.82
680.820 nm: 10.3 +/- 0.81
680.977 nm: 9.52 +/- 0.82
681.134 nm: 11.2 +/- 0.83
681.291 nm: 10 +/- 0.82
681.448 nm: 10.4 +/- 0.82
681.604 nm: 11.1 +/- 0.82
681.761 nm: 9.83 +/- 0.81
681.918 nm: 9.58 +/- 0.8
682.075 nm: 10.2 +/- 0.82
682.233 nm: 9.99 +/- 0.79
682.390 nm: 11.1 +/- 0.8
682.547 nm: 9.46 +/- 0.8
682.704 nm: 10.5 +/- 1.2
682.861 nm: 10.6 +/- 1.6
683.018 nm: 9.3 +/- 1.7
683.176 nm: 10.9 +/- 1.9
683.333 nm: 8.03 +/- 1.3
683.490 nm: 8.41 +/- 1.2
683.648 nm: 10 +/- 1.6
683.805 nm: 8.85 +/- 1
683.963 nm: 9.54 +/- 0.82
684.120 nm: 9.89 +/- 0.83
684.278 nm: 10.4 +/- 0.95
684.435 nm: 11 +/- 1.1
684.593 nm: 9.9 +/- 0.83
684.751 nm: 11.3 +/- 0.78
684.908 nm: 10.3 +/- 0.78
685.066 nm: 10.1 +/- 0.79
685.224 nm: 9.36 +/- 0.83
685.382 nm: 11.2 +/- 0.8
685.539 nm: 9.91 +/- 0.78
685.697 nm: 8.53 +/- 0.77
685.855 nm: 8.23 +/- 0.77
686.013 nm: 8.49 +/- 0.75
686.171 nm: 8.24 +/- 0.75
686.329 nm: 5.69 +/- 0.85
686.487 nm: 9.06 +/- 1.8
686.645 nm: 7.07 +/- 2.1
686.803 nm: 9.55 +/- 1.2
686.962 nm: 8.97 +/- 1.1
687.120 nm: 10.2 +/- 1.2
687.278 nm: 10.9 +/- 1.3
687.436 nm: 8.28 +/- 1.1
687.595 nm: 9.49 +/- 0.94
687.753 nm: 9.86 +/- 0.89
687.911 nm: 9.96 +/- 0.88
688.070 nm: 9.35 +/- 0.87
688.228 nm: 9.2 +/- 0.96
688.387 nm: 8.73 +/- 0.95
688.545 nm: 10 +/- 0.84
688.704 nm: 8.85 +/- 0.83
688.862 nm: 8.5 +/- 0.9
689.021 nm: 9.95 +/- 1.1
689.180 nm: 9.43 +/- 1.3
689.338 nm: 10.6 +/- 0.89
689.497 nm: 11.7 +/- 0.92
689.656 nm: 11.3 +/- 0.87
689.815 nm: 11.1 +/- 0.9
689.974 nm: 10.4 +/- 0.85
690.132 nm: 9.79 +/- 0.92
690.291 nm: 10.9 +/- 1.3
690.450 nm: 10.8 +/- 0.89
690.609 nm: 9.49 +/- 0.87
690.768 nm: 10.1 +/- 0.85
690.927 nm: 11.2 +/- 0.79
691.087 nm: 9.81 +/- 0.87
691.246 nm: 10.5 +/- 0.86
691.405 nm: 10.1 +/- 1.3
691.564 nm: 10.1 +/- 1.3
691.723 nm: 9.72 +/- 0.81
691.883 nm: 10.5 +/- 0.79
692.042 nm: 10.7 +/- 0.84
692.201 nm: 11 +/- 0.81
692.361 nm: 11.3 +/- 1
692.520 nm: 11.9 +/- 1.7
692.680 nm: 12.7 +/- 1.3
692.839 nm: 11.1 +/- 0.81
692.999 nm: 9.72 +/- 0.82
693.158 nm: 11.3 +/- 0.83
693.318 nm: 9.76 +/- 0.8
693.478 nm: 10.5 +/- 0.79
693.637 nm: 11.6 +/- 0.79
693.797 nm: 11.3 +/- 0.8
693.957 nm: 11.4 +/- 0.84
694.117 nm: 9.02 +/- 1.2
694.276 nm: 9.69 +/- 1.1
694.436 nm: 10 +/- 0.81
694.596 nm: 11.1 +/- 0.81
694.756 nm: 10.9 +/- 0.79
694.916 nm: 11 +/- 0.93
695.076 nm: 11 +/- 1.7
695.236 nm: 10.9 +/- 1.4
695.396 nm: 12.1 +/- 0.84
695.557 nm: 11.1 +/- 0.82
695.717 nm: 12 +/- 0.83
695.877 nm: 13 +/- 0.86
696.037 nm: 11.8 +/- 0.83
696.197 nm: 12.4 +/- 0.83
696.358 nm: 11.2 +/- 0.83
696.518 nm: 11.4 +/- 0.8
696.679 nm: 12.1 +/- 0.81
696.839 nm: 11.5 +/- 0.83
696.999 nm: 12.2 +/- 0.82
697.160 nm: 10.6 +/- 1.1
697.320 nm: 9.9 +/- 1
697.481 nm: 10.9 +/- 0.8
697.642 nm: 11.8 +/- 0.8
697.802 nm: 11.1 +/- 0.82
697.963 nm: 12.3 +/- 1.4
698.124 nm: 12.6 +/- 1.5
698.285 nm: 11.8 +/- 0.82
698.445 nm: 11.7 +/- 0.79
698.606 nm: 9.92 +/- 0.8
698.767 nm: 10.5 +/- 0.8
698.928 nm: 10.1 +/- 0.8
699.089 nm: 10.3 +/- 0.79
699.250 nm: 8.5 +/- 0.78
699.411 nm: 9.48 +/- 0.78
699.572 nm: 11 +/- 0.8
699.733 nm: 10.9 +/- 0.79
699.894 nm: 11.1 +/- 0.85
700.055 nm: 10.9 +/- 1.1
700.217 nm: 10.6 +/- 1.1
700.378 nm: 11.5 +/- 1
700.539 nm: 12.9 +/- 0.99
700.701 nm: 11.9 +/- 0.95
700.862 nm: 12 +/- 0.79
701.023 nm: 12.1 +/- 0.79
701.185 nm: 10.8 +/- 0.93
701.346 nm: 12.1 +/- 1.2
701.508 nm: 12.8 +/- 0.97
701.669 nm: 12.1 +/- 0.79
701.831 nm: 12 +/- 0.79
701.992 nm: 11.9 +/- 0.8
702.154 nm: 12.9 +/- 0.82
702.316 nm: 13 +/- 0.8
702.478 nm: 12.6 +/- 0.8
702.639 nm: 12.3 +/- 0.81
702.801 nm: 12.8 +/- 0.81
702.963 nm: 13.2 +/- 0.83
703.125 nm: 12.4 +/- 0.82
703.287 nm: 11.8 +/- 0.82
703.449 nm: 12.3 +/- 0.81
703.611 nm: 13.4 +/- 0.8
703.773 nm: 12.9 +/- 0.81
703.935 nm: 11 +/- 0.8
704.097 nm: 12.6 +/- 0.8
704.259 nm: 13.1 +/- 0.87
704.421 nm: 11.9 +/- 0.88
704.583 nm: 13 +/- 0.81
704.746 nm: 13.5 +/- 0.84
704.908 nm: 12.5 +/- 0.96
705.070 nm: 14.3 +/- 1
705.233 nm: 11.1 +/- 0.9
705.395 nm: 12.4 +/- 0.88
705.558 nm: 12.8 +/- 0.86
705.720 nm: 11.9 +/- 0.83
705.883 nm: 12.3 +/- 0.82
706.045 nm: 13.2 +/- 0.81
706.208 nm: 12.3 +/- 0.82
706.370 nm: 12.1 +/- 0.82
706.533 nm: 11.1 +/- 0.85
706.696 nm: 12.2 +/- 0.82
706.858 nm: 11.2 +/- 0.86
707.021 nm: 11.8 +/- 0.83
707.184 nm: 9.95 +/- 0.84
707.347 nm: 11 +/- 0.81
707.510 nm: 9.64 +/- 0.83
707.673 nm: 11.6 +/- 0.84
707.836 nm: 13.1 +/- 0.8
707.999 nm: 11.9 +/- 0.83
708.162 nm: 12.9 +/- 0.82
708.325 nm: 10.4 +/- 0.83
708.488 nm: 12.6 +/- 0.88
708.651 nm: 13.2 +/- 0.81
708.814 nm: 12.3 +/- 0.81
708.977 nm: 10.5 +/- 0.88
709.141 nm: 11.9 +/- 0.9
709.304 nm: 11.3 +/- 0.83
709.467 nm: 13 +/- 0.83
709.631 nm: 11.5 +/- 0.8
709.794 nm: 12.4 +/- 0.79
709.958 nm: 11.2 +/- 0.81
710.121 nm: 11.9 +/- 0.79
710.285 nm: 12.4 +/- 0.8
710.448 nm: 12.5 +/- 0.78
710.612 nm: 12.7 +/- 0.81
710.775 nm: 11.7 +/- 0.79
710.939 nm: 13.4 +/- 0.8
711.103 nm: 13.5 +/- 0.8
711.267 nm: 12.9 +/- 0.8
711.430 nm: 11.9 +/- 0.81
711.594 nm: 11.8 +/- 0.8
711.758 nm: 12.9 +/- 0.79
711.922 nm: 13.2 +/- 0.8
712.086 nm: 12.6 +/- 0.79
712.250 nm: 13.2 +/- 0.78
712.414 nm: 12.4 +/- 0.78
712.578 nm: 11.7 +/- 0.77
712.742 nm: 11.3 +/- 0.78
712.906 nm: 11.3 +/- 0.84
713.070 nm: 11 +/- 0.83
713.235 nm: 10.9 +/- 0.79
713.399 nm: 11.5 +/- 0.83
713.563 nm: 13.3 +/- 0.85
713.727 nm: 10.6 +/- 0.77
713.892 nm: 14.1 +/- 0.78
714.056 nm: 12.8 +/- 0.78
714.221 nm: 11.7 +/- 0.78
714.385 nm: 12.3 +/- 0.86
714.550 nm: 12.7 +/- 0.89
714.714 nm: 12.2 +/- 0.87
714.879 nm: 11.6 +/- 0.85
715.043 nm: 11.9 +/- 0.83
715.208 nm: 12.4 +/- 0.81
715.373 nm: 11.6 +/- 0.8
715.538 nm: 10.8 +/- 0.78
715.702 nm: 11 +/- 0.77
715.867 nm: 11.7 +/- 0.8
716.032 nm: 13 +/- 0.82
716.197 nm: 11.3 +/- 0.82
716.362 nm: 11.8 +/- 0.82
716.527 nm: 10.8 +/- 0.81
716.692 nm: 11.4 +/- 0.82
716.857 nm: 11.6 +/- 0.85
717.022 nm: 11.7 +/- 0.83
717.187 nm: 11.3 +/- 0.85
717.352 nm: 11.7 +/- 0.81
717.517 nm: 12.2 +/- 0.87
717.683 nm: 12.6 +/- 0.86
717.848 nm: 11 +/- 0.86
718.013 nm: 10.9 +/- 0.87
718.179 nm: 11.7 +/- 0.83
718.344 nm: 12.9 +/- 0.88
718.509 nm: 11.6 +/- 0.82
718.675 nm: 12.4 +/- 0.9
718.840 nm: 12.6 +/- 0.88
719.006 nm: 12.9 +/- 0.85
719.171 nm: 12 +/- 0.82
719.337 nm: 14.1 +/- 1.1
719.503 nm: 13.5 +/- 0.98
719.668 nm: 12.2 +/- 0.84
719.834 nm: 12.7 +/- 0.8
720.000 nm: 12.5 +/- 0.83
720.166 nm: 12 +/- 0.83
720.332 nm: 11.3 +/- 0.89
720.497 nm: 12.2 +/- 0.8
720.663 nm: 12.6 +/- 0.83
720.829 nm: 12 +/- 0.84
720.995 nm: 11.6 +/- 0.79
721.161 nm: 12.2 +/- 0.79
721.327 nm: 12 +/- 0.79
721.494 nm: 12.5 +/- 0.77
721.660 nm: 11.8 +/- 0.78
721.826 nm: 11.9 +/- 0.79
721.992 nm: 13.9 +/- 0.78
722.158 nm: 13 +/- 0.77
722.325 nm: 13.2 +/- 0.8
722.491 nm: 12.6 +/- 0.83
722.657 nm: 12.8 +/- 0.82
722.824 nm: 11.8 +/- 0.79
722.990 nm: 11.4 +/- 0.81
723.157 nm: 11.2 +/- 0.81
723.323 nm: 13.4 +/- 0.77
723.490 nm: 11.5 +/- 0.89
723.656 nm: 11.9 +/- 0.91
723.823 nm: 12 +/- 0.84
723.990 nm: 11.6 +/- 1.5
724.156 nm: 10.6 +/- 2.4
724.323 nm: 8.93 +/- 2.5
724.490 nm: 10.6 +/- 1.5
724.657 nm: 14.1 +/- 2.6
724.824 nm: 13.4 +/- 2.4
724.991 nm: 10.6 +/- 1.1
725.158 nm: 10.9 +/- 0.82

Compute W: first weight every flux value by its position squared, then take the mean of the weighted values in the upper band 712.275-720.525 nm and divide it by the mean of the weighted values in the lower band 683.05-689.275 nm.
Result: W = 1.39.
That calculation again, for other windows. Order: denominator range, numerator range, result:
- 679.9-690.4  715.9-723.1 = 1.37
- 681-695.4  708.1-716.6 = 1.28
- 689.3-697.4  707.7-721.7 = 1.18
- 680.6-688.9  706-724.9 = 1.37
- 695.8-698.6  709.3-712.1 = 1.11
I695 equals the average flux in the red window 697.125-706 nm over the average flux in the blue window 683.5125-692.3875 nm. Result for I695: 1.21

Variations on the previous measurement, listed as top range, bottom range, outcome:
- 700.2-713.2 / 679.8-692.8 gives 1.22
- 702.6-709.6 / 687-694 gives 1.18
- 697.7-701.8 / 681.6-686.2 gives 1.15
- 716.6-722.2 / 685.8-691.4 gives 1.27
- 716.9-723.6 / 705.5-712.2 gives 1.01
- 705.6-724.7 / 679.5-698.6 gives 1.16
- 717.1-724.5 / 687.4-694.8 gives 1.17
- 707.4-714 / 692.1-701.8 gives 1.08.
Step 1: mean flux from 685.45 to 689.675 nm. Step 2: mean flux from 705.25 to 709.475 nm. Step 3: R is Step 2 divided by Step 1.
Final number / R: 1.3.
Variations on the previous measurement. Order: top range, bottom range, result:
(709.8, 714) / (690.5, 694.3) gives 1.15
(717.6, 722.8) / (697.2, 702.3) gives 1.09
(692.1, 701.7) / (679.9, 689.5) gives 1.15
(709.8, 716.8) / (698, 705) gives 1.02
